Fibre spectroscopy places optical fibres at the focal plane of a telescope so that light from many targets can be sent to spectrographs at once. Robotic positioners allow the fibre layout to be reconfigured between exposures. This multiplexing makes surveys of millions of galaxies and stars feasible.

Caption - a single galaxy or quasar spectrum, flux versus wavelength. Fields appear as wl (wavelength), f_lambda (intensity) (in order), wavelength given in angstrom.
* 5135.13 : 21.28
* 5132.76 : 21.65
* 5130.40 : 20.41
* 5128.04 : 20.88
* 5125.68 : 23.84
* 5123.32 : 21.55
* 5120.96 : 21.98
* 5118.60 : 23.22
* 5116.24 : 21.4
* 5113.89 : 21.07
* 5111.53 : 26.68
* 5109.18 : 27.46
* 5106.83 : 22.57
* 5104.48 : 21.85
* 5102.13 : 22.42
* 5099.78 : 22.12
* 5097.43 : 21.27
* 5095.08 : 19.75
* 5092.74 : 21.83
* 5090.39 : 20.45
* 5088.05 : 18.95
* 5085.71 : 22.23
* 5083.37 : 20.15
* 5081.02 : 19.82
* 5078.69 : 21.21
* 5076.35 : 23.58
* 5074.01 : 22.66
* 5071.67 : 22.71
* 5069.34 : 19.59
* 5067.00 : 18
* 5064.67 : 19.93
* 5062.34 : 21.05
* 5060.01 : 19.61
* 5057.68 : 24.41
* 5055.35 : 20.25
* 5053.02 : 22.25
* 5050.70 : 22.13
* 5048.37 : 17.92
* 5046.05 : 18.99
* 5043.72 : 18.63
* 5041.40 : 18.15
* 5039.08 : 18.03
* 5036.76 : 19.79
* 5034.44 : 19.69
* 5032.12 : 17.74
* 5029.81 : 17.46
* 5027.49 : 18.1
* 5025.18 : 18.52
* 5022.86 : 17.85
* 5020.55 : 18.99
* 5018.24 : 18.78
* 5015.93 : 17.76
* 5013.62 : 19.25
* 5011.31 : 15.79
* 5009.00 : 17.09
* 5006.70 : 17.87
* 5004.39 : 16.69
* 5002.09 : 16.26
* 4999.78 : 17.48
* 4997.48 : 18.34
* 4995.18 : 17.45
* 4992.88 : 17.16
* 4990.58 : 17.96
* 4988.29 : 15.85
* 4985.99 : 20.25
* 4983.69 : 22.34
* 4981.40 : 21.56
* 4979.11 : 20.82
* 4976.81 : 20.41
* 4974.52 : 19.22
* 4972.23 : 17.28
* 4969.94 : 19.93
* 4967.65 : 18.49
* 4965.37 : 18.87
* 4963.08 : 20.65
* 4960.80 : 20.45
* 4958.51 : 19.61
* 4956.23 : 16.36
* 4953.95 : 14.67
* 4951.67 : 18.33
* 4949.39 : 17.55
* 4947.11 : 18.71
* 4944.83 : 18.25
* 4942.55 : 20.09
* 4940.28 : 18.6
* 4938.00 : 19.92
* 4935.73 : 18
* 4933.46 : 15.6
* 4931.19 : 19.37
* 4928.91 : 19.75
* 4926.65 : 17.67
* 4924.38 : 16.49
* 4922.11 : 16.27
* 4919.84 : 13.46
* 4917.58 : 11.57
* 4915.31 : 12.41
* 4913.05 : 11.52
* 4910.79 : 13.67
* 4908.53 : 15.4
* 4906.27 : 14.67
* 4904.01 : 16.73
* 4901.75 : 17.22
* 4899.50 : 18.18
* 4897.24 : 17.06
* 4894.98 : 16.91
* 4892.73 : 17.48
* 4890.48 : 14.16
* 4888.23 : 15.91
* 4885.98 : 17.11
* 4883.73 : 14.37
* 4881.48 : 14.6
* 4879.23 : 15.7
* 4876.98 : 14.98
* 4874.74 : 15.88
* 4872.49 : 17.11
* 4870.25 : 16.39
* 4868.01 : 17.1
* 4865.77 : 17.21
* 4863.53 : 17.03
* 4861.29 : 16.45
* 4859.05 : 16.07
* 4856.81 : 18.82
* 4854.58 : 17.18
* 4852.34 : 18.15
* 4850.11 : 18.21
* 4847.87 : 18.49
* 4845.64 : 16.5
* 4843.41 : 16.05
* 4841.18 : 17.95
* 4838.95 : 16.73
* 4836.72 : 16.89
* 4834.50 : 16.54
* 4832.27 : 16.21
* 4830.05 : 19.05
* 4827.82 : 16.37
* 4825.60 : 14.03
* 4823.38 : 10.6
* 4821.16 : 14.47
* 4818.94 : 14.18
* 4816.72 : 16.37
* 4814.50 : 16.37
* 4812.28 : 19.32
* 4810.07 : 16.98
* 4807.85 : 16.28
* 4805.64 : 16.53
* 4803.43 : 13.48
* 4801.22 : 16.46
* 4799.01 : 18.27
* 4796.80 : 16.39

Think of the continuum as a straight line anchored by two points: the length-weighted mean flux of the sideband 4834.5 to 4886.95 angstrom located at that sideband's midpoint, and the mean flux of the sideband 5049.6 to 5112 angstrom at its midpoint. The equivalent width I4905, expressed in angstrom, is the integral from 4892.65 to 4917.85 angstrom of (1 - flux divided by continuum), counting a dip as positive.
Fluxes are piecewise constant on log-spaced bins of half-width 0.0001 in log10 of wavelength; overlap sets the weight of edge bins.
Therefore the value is 3.5 angstrom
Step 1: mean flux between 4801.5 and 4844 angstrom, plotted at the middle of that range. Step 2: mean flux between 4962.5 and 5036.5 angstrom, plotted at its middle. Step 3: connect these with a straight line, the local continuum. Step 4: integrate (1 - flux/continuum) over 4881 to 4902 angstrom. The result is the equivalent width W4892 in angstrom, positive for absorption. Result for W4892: 0.8 angstrom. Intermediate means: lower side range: 16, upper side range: 18.5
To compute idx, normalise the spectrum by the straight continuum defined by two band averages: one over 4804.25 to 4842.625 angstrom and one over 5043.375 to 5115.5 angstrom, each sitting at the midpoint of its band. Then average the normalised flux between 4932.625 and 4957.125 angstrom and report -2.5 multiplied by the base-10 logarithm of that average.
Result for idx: 0.04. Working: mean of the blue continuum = 16.1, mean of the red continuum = 21.4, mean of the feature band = 17.9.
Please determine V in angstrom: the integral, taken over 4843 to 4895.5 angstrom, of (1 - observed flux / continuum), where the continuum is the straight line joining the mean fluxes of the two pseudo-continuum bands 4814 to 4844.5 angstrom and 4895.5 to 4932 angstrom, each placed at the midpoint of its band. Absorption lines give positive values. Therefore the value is -2.7 angstrom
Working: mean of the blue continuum 15.8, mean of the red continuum 15.7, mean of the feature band 16.6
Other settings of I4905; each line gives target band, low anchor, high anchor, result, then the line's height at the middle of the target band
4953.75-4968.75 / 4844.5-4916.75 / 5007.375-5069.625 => -0.9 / 17.7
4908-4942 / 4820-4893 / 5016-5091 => 3.0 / 17.6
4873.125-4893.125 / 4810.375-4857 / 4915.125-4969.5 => 1.8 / 17.1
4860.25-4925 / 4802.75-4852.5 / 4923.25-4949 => 7.1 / 17.6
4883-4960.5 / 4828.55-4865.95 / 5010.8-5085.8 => 6.7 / 18.2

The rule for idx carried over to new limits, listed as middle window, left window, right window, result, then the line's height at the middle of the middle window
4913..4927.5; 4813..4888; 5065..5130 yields 0.24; 17.9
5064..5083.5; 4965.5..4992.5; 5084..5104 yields 0.00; 20.8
